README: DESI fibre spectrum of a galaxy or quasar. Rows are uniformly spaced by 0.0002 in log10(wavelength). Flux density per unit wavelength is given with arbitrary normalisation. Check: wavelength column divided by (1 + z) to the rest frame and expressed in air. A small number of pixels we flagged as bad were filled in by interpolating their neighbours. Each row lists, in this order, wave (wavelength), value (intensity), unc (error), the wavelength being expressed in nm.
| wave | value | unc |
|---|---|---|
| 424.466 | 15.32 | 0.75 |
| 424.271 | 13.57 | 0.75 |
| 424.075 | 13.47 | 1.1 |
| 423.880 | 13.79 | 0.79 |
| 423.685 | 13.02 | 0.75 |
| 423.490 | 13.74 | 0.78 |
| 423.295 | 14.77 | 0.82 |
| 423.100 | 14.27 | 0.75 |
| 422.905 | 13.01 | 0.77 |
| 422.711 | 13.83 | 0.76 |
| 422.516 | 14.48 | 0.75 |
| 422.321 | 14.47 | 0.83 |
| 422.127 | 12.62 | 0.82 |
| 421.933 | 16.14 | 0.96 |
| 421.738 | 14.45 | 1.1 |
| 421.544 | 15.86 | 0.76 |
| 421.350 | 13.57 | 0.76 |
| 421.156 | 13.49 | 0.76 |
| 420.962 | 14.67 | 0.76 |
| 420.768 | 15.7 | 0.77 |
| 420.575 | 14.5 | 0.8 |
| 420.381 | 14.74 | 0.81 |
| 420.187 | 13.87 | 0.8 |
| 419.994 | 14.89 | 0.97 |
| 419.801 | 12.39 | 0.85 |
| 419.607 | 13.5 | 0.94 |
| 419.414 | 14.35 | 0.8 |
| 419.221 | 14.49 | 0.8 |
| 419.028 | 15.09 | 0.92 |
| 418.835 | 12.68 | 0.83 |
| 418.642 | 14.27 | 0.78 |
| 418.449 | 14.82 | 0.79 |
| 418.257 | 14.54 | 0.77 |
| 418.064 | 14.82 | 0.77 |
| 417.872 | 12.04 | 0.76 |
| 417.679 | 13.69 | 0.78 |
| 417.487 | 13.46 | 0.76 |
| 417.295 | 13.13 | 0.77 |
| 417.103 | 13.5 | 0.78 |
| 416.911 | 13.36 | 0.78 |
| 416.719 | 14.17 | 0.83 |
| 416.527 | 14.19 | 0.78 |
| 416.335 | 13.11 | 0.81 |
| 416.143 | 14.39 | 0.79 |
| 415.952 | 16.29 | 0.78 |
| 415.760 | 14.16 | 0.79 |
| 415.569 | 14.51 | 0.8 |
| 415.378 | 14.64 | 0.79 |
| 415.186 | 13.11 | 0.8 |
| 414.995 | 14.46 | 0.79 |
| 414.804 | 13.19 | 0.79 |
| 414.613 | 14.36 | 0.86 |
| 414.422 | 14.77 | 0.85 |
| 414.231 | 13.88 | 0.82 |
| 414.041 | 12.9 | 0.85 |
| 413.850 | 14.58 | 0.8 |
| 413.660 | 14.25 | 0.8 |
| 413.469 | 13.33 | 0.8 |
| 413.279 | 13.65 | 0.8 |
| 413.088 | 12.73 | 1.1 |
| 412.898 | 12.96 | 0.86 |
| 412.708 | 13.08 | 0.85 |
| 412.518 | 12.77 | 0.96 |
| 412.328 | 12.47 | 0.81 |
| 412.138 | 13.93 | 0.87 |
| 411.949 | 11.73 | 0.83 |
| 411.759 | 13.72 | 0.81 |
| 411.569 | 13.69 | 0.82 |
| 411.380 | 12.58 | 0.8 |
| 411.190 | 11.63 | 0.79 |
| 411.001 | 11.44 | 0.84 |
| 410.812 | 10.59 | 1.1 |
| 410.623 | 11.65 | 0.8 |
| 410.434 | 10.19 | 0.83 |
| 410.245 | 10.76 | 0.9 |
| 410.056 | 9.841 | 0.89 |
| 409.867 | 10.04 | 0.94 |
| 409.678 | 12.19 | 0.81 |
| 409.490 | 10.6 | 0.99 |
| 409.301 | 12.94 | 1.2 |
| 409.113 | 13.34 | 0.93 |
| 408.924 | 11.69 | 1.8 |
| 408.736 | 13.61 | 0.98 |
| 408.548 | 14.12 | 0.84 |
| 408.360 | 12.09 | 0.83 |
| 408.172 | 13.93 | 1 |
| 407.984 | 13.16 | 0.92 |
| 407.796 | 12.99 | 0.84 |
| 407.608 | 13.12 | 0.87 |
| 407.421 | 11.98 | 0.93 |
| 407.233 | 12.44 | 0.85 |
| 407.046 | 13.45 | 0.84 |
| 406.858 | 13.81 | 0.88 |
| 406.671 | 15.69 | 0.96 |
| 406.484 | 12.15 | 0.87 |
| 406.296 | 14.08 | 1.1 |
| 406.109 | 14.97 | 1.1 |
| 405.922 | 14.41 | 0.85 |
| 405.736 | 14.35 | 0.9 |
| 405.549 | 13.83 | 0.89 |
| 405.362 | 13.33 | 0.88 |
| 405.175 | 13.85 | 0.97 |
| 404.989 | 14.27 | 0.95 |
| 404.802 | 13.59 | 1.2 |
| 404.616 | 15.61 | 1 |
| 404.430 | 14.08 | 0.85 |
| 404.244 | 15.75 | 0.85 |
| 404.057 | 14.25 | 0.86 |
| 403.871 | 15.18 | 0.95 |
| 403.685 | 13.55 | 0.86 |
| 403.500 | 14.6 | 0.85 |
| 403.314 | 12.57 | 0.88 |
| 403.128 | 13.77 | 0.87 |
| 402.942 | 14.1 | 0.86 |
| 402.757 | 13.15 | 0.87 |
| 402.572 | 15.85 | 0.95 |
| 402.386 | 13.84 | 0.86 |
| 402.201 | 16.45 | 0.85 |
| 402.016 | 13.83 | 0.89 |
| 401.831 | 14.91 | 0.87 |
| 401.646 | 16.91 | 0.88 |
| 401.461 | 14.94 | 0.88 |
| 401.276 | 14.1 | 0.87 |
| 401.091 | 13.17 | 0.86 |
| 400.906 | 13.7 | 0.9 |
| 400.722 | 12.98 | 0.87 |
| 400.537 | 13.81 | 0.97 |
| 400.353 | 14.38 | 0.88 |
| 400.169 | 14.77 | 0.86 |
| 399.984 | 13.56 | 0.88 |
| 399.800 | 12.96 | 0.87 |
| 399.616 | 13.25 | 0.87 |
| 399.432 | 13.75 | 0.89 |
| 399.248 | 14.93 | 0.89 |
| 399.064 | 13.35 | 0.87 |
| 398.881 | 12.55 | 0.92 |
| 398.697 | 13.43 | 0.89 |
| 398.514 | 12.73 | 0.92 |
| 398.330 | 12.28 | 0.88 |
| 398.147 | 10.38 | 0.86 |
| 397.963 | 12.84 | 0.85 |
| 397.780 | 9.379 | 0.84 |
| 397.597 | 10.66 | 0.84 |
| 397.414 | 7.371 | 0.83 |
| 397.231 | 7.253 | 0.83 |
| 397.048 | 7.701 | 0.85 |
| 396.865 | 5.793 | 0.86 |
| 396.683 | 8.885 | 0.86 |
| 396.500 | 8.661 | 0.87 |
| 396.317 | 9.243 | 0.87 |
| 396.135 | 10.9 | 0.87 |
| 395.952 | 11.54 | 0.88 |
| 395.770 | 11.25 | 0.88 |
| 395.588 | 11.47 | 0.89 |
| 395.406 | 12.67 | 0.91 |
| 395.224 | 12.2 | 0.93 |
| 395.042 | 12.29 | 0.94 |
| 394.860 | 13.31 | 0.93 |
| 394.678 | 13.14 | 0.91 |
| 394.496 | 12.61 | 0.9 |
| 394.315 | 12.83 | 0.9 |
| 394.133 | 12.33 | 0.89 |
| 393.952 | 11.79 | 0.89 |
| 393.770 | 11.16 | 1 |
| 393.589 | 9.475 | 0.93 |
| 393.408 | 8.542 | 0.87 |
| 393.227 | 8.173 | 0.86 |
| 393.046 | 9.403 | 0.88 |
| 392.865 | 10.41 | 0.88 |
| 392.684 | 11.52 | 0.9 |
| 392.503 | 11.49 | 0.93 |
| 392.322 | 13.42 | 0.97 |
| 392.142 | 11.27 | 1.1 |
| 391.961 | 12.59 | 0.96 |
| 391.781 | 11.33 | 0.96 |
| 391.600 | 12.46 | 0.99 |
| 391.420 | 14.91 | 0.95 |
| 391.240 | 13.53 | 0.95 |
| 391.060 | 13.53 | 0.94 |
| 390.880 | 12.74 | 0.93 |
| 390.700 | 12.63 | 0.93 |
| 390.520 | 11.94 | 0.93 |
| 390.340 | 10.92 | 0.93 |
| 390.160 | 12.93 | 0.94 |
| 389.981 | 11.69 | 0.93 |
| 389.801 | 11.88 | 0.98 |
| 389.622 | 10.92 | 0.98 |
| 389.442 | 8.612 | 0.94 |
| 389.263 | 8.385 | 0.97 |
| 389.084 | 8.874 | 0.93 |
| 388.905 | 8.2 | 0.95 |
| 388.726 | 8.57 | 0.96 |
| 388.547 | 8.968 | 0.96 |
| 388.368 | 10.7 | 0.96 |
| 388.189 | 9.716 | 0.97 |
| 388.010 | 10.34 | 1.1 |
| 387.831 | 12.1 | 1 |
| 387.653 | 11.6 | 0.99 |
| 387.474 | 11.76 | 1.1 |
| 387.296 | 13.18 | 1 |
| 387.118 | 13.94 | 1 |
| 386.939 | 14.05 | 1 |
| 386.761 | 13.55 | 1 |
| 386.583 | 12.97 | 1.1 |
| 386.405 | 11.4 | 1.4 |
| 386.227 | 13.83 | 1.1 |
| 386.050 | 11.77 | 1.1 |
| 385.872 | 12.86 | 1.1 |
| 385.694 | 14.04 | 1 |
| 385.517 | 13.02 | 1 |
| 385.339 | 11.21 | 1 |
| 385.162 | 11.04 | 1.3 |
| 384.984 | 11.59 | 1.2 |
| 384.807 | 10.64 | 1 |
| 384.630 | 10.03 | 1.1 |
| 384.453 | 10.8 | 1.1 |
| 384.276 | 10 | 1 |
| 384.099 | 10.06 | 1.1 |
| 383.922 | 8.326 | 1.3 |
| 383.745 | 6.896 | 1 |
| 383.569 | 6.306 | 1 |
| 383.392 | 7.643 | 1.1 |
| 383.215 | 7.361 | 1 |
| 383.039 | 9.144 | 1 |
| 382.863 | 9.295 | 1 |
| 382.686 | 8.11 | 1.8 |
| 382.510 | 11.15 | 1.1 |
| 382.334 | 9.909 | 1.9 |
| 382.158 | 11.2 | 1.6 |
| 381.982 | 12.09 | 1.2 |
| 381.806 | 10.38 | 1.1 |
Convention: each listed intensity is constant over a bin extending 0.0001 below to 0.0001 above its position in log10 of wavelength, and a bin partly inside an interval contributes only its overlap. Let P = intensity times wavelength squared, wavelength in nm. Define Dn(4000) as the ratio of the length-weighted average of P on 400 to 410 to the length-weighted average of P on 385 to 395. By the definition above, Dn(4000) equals 1.27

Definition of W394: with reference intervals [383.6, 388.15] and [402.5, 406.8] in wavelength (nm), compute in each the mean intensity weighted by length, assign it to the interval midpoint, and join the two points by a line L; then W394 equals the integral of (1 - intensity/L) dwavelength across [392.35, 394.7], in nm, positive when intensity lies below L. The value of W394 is 0.31 nm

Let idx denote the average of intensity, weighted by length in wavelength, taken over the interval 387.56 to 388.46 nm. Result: 10.9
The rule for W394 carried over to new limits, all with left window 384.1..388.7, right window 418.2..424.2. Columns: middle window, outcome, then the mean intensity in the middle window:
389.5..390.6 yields 0.03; 11.6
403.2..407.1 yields -0.34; 14.2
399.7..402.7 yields -0.38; 14.4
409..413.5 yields 0.44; 12.1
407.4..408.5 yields 0.02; 13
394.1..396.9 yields 0.24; 11.3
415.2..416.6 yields -0.06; 14.4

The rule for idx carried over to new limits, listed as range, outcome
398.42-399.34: 13.4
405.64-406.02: 14.4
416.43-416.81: 14.2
